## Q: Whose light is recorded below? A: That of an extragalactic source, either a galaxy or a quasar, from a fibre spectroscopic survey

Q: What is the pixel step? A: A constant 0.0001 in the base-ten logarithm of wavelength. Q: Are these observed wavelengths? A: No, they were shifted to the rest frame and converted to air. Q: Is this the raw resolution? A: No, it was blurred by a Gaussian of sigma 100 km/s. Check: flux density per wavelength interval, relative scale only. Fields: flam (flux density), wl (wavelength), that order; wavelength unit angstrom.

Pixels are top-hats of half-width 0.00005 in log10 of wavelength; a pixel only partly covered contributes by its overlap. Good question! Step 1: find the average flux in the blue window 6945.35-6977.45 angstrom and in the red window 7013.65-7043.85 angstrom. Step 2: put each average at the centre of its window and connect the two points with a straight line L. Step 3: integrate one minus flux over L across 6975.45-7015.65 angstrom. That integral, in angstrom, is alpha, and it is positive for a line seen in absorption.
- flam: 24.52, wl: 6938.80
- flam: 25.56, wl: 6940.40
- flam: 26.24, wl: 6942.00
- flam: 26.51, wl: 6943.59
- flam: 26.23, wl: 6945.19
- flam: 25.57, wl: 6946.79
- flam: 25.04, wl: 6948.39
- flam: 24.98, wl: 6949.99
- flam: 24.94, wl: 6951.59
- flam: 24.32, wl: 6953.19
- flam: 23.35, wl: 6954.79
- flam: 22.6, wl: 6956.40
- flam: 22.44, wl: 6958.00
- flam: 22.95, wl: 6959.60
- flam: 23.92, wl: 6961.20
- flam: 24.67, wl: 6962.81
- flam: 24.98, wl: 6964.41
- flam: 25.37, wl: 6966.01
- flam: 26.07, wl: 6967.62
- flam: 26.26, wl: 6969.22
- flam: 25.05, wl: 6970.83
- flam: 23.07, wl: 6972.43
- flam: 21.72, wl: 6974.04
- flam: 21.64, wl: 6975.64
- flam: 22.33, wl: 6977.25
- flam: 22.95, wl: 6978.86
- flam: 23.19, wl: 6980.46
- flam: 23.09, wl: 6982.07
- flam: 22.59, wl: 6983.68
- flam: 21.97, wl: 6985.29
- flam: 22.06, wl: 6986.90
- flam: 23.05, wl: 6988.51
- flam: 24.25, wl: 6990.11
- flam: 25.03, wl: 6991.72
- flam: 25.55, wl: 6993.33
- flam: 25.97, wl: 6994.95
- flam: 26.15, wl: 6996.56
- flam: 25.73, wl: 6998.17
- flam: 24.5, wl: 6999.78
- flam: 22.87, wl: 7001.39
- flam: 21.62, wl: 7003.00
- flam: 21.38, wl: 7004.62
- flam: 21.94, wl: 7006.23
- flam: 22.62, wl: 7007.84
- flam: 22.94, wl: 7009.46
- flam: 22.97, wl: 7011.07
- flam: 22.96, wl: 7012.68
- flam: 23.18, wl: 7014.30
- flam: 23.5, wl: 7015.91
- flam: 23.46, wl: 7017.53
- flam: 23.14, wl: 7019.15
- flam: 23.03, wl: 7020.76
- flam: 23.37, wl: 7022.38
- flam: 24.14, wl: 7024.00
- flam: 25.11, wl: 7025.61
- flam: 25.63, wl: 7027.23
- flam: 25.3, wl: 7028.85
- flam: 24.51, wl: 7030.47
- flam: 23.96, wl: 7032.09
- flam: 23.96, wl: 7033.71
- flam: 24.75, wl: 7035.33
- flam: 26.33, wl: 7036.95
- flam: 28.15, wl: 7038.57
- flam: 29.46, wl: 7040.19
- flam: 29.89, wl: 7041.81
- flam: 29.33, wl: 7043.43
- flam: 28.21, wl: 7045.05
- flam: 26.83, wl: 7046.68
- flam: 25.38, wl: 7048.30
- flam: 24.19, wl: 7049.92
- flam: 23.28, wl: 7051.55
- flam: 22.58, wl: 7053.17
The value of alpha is 2.2 angstrom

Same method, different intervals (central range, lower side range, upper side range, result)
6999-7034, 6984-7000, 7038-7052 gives 3.08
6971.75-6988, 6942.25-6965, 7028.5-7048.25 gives 1.75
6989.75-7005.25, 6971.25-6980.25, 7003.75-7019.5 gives -1.13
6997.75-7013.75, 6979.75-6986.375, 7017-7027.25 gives 0.32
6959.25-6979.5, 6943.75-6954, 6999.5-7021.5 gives 0.42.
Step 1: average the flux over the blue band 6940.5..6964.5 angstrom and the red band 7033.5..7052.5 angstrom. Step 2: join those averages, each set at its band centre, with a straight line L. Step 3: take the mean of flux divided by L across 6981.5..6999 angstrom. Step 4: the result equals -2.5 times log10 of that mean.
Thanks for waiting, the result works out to 0.06 mag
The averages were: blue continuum 24.6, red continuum 26.7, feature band 24.1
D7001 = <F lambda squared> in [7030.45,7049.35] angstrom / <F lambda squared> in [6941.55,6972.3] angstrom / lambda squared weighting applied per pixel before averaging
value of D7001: 1.11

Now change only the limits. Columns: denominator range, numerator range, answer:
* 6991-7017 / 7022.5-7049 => 1.12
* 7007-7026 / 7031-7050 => 1.16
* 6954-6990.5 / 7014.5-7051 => 1.11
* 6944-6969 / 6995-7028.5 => 0.98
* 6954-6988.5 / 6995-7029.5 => 1.02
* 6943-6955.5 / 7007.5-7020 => 0.94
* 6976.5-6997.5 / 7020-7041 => 1.08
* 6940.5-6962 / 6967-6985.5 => 0.96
